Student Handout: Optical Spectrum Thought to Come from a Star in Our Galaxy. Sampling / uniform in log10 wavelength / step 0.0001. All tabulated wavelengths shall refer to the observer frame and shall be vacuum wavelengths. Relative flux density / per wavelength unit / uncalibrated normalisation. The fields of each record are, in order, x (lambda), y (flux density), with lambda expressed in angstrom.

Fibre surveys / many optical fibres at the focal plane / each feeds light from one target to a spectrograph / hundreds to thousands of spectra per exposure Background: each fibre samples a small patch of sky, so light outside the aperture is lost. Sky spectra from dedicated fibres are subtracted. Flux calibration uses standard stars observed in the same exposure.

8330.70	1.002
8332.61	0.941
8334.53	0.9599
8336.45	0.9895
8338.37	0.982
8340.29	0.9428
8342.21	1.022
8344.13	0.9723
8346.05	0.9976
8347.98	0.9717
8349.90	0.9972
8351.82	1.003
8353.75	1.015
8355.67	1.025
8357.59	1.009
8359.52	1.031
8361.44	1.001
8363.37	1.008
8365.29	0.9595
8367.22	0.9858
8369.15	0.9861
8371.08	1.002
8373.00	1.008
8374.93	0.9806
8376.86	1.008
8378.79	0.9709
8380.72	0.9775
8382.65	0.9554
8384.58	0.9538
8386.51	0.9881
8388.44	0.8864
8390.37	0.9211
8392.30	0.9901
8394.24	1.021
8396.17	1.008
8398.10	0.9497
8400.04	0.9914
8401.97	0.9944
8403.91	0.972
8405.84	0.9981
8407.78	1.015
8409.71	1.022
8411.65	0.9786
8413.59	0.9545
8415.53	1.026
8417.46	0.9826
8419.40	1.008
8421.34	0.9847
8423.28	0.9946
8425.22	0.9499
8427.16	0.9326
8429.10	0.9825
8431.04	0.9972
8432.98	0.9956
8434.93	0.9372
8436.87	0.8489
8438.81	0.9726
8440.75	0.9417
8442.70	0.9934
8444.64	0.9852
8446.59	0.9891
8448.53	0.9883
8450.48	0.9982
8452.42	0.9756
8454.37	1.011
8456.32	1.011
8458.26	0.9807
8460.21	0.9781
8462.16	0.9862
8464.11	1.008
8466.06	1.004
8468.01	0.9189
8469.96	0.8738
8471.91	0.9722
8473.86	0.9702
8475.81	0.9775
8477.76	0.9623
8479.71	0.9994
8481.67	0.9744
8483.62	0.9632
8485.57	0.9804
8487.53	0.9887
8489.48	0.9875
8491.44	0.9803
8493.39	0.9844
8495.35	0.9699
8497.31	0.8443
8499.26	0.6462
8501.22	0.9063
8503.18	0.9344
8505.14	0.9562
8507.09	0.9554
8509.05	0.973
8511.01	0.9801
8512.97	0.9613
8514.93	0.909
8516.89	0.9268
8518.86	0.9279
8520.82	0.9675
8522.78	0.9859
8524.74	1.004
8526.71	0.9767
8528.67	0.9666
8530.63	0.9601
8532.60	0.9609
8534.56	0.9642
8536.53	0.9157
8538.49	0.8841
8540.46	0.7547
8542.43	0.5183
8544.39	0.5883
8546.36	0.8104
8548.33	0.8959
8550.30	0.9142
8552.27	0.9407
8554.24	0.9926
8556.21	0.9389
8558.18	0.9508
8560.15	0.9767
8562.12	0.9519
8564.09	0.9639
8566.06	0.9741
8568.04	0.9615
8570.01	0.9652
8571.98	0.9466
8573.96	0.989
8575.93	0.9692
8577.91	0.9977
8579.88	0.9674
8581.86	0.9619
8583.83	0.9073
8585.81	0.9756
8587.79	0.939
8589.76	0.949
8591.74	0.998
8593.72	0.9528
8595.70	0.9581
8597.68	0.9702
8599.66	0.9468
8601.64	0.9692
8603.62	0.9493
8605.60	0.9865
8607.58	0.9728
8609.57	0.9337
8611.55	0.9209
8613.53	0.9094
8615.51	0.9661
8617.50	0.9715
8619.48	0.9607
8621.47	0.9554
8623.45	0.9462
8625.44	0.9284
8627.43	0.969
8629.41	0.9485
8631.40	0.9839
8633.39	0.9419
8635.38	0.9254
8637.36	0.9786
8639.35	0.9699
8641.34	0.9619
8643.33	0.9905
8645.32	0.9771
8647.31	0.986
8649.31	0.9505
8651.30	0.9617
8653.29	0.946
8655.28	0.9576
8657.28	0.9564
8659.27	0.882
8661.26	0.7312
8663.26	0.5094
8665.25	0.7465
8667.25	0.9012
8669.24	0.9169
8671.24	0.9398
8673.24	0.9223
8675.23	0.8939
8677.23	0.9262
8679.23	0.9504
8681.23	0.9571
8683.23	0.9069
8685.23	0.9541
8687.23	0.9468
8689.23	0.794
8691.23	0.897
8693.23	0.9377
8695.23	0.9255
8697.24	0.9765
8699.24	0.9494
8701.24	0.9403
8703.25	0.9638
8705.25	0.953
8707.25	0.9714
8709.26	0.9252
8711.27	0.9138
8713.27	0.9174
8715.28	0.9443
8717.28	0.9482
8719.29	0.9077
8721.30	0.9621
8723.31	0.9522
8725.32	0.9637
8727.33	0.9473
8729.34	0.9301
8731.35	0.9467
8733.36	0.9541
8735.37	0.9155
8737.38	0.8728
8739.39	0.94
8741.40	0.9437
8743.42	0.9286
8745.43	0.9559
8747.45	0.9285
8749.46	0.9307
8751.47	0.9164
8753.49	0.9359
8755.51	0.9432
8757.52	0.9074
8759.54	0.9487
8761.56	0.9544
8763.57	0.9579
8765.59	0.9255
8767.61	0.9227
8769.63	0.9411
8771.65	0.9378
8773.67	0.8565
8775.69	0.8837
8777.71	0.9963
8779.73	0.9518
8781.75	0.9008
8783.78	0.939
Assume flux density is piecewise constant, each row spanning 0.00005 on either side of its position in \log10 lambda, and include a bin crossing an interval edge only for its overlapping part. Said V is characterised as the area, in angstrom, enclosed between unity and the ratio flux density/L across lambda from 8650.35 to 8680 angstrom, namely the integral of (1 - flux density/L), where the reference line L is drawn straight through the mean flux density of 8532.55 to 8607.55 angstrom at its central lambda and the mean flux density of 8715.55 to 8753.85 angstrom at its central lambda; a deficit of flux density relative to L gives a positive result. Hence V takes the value 1.79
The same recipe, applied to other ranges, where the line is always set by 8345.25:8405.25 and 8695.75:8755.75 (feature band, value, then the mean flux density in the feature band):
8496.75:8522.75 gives 1.33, 0.918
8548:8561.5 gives 0.21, 0.947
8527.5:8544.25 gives 1.94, 0.853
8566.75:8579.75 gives -0.16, 0.971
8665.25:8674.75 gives 0.46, 0.901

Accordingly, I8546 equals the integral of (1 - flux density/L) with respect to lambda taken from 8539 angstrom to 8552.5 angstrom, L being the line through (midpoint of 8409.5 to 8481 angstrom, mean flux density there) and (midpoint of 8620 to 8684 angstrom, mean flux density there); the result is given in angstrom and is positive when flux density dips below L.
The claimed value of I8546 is 2.5 angstrom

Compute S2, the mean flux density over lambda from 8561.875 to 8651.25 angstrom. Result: 0.96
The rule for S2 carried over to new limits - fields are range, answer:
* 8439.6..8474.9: 0.977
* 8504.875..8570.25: 0.919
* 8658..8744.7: 0.912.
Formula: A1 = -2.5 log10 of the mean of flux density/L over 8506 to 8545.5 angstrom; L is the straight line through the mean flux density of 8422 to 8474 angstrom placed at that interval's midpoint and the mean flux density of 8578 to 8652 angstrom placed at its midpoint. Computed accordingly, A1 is 0.07 mag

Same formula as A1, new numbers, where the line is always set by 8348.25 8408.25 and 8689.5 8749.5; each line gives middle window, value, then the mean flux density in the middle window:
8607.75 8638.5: 0.00 mag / 0.95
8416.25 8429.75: 0.00 mag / 0.978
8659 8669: 0.24 mag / 0.757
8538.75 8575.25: 0.08 mag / 0.891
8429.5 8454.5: 0.01 mag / 0.971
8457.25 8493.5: 0.00 mag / 0.973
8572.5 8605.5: -0.01 mag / 0.963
